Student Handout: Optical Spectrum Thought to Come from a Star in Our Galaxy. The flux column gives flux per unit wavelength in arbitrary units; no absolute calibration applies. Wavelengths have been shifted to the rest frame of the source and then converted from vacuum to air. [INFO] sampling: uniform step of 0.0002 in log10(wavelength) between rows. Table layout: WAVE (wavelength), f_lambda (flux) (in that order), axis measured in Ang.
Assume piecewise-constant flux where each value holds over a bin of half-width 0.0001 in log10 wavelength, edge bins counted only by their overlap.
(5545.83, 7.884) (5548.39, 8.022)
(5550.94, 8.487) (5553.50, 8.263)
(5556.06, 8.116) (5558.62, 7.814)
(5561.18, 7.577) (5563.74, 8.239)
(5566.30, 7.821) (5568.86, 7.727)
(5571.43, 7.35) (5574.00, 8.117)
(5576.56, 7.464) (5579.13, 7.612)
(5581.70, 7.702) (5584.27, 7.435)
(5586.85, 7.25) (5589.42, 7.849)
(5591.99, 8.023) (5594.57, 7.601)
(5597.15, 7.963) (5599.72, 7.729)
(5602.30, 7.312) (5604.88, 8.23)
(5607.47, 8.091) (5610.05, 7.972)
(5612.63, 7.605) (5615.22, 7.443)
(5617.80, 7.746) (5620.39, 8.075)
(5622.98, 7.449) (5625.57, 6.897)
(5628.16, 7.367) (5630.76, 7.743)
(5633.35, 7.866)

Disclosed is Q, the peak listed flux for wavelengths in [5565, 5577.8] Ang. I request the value 8.117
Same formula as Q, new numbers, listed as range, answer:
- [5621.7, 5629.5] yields 7.449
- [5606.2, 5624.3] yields 8.091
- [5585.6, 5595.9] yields 8.023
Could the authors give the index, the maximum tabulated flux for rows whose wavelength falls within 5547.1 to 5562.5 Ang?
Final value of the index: 8.487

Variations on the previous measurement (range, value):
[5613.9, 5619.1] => 7.746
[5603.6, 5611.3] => 8.23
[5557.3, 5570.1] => 8.239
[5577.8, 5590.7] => 7.849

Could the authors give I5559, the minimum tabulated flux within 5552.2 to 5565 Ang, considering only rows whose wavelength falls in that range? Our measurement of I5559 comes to 7.577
